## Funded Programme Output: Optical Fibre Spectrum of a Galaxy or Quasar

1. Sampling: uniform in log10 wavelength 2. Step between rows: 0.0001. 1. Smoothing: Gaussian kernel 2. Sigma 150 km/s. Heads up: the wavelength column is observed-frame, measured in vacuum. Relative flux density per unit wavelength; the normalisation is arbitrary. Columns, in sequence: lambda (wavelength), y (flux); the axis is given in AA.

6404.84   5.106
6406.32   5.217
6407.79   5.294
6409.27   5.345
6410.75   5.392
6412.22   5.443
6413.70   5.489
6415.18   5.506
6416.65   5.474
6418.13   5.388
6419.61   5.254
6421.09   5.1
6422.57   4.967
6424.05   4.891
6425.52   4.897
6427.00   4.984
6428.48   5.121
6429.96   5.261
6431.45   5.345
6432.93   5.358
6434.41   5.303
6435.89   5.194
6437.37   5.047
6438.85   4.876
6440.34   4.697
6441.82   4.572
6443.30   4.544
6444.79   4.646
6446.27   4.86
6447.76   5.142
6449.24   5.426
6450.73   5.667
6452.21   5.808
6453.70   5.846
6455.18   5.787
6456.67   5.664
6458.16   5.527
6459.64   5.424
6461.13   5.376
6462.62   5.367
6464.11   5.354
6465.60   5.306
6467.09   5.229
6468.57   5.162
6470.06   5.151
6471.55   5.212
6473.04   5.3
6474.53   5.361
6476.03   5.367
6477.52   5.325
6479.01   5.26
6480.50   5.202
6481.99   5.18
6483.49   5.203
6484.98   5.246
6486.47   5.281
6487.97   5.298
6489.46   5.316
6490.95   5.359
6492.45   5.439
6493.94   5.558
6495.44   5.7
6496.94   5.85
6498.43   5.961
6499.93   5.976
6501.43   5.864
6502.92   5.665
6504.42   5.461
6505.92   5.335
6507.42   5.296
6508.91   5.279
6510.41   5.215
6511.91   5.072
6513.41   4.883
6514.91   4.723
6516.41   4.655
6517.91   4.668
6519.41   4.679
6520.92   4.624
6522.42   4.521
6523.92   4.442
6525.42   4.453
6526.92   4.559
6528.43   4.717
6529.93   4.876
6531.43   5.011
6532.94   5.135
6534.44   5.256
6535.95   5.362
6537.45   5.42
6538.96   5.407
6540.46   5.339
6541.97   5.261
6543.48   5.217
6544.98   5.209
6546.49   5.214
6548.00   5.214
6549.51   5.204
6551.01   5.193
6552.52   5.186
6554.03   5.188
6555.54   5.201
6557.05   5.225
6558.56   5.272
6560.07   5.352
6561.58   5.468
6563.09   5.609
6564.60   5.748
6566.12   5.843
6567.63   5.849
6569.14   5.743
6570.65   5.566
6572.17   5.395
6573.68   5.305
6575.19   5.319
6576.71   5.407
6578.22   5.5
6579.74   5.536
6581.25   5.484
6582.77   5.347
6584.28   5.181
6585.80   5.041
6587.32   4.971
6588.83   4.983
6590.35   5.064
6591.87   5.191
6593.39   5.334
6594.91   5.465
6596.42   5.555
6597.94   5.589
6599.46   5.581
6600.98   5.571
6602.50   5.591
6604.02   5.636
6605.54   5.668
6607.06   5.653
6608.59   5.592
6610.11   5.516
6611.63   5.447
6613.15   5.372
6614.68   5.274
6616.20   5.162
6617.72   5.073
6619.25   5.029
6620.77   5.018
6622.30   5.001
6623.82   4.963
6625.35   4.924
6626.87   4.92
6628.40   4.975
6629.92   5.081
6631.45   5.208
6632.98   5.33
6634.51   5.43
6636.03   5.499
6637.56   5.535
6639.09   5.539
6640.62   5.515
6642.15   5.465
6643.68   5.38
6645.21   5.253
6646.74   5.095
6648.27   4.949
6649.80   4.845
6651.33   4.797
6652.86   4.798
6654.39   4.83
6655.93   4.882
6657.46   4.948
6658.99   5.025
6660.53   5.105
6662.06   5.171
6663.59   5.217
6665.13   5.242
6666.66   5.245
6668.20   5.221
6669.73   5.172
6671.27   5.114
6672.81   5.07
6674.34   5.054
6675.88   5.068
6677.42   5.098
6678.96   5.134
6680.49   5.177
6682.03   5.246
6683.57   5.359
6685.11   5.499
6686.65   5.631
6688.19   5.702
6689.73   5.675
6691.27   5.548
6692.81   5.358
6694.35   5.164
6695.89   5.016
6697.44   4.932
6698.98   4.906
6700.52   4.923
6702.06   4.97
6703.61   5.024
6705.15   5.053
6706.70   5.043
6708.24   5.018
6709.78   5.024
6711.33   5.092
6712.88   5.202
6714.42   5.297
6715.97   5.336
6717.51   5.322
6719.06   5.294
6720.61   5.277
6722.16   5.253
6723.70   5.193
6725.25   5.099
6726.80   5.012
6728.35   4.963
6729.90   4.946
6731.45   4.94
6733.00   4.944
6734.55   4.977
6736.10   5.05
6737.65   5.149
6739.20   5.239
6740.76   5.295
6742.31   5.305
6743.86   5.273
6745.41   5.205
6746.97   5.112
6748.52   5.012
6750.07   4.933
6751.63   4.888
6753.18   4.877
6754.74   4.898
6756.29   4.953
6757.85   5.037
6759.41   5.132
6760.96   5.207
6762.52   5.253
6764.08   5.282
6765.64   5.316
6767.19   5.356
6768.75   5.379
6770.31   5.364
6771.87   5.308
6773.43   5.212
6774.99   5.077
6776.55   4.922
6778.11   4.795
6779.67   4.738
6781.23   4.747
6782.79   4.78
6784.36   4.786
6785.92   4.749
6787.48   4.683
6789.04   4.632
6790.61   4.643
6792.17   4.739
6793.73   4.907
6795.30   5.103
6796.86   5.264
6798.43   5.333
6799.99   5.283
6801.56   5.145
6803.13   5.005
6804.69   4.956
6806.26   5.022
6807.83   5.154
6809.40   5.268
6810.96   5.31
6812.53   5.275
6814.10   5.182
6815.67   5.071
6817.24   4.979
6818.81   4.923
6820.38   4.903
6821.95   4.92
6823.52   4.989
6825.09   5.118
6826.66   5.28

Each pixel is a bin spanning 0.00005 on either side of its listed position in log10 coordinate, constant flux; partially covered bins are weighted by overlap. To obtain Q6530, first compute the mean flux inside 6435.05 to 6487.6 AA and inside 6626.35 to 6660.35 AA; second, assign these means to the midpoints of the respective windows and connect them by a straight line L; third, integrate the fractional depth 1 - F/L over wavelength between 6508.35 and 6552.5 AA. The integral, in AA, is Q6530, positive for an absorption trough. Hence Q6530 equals 1.8 AA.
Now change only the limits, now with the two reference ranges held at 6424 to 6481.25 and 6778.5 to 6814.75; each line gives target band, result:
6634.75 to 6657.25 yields -0.3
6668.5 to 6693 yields -1.1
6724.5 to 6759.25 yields -0.2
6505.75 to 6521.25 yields 0.7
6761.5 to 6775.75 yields -0.8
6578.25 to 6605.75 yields -1.3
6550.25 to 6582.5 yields -1.8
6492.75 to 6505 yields -1.3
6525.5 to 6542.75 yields 0.3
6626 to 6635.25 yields -0.1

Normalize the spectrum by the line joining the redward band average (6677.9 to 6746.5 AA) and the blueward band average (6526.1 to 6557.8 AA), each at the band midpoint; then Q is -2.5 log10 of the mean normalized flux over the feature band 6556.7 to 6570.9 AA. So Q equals -0.08 mag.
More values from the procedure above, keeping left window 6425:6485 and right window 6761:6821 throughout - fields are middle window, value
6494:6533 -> 0.020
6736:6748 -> -0.028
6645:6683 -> 0.011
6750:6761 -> 0.020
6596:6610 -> -0.090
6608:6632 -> -0.003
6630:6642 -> -0.058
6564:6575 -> -0.090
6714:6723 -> -0.043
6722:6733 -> 0.010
